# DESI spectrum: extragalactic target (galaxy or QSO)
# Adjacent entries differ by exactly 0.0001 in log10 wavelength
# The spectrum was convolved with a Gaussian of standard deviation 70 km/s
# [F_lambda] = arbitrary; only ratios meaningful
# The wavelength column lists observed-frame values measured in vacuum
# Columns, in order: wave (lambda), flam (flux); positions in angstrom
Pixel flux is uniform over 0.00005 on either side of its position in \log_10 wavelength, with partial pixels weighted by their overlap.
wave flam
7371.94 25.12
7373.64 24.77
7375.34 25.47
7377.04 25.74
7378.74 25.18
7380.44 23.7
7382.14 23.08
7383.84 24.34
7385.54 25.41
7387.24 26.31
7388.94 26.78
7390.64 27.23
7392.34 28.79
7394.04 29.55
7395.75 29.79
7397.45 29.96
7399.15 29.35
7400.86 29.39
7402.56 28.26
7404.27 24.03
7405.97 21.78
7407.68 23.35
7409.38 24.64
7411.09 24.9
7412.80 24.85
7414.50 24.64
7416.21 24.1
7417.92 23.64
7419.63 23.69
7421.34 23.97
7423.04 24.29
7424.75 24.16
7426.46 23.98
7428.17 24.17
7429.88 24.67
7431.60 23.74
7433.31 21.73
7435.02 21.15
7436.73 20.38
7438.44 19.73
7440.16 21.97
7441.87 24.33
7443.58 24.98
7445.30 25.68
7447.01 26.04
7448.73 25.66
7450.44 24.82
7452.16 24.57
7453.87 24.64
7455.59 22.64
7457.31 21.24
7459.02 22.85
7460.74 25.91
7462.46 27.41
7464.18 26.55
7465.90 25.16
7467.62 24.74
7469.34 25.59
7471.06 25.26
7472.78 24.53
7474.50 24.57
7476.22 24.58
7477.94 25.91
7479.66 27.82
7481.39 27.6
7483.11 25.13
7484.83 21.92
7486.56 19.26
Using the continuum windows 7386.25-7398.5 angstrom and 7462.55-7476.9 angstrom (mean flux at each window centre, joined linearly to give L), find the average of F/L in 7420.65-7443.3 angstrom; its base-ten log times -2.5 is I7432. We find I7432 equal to 0.16 mag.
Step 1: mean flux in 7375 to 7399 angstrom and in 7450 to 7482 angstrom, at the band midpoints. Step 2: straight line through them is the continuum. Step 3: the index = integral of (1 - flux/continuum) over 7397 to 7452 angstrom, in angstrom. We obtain 3.17 angstrom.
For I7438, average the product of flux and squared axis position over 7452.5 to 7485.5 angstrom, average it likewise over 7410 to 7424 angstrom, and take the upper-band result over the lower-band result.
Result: 1.04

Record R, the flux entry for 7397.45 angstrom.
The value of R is 29.96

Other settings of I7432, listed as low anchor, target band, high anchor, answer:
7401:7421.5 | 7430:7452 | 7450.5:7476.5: 0.05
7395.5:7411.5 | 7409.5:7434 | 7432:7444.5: 0.00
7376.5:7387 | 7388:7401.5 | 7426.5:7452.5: -0.18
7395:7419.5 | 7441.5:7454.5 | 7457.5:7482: 0.02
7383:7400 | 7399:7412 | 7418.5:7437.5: 0.02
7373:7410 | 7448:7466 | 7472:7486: 0.03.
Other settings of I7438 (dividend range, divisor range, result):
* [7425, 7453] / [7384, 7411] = 0.89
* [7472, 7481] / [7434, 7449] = 1.11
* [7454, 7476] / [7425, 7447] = 1.07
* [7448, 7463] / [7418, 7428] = 1.02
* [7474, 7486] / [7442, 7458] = 1.04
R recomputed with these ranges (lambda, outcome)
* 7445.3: 25.68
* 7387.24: 26.31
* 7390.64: 27.23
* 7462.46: 27.41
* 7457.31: 21.24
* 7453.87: 24.64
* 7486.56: 19.26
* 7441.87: 24.33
